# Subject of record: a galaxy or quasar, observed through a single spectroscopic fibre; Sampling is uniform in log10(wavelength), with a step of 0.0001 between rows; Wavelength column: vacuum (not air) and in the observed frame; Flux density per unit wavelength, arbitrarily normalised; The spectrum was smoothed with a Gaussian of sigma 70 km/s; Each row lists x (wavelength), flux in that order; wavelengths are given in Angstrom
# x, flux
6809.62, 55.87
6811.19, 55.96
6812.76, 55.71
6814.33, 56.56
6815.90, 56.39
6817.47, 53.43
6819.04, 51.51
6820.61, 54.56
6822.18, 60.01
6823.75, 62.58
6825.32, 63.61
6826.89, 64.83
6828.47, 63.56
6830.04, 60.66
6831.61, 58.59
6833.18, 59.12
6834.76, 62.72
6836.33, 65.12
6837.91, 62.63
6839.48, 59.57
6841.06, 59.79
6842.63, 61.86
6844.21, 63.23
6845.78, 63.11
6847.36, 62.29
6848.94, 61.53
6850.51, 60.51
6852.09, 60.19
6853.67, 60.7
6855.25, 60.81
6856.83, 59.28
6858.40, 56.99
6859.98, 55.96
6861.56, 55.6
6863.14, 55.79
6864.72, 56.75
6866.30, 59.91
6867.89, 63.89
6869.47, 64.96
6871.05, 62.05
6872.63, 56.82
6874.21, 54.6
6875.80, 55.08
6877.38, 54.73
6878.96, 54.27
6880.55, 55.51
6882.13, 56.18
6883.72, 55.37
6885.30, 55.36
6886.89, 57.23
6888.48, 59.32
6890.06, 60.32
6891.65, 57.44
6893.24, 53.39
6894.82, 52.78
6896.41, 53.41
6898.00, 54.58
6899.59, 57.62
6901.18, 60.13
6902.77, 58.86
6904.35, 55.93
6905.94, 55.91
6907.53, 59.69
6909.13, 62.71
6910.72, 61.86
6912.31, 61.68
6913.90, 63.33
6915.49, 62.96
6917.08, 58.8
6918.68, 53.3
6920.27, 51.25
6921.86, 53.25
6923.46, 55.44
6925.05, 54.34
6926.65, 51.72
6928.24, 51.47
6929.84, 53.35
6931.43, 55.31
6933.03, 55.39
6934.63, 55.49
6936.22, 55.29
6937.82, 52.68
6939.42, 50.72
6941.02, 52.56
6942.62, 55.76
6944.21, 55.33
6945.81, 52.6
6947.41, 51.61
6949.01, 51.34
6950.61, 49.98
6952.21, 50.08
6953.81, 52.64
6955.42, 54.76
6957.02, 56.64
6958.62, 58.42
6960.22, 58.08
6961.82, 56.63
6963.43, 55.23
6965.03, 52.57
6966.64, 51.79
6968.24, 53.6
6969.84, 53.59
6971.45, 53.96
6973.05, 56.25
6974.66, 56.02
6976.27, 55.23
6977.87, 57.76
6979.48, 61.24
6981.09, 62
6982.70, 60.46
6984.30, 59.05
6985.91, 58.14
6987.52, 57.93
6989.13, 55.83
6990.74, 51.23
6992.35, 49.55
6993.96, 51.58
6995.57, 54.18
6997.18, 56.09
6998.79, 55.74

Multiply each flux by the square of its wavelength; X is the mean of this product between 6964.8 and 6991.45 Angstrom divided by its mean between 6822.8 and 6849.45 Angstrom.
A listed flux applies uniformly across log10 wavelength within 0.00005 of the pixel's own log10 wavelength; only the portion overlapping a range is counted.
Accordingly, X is 0.9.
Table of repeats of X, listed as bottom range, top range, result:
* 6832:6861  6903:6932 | 0.95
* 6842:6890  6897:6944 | 0.97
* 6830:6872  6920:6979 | 0.92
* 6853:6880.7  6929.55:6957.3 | 0.94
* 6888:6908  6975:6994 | 1.03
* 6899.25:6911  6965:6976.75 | 0.94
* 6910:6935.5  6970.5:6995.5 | 1.02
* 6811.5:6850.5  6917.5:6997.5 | 0.94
